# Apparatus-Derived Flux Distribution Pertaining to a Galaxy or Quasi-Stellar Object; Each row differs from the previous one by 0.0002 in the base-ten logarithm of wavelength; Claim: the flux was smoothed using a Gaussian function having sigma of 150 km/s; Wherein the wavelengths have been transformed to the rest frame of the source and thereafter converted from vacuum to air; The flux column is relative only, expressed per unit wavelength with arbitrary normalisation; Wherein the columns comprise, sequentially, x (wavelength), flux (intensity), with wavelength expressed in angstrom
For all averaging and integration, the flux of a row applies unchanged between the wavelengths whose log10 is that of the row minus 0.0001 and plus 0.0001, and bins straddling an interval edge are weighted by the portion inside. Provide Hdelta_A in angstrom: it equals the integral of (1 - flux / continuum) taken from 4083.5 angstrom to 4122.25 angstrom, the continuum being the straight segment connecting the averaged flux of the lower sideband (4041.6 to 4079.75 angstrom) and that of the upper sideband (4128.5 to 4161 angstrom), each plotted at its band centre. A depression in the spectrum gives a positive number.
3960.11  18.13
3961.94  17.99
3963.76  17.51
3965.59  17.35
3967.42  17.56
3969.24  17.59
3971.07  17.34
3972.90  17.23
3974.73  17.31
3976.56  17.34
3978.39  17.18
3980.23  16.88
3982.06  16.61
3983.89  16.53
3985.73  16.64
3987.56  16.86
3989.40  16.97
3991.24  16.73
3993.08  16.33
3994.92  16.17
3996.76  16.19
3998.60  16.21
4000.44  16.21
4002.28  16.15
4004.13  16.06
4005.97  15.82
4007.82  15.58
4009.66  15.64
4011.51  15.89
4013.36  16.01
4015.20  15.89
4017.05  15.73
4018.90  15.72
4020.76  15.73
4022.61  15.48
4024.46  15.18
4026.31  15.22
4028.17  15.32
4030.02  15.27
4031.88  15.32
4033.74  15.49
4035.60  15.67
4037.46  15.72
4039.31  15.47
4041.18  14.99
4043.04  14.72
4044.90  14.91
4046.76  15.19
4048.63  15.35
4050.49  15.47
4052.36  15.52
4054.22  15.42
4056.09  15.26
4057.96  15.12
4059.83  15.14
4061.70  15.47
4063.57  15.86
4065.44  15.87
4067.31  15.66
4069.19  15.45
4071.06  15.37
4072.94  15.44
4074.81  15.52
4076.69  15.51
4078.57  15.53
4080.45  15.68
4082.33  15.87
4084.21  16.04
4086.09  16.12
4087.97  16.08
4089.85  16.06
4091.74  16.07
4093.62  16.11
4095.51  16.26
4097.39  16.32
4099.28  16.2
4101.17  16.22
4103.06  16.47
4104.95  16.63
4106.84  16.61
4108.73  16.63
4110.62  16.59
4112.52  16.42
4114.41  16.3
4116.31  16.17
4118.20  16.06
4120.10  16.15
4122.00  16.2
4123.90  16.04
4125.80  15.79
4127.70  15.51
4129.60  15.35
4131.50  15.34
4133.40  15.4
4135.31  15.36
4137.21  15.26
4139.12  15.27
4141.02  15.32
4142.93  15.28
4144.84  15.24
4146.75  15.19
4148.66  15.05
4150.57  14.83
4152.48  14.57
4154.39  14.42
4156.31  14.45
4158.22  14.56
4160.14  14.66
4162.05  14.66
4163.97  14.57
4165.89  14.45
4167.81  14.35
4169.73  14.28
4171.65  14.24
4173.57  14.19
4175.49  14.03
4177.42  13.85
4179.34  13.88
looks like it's -2.7 angstrom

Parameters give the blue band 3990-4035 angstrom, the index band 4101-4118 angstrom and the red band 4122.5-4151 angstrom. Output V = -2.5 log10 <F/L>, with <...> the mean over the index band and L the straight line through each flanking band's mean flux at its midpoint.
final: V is -0.066 mag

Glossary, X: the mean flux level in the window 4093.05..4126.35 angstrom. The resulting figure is 16.3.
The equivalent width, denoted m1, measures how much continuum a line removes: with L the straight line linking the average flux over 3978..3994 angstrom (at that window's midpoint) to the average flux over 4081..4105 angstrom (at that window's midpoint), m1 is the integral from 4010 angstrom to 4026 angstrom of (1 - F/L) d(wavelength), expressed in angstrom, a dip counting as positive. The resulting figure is 0.8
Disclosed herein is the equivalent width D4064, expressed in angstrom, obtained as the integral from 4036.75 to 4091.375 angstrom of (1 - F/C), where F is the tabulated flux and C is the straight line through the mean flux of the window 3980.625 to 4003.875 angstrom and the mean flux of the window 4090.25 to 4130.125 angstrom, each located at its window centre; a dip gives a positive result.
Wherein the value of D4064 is 2.6 angstrom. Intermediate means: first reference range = 16.5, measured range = 15.5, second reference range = 16.2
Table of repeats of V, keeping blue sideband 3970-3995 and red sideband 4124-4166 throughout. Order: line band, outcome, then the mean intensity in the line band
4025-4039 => 0.062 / 15.4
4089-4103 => -0.040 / 16.2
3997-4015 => 0.044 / 16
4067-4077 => 0.028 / 15.5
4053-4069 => 0.036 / 15.5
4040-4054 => 0.068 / 15.2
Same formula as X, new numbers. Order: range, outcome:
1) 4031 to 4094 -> 15.5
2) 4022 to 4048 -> 15.3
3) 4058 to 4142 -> 15.9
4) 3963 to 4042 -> 16.2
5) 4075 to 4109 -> 16.1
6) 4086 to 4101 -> 16.2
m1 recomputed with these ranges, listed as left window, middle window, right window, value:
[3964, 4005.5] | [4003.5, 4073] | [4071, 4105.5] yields 3.8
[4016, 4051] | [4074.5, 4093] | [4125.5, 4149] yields -0.6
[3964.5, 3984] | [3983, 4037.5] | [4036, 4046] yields 0.7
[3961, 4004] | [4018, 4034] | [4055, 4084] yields 0.8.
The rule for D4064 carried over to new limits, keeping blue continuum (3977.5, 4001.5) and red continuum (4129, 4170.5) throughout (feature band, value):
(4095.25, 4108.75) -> -0.9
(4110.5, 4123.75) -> -0.9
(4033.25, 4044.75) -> 0.5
